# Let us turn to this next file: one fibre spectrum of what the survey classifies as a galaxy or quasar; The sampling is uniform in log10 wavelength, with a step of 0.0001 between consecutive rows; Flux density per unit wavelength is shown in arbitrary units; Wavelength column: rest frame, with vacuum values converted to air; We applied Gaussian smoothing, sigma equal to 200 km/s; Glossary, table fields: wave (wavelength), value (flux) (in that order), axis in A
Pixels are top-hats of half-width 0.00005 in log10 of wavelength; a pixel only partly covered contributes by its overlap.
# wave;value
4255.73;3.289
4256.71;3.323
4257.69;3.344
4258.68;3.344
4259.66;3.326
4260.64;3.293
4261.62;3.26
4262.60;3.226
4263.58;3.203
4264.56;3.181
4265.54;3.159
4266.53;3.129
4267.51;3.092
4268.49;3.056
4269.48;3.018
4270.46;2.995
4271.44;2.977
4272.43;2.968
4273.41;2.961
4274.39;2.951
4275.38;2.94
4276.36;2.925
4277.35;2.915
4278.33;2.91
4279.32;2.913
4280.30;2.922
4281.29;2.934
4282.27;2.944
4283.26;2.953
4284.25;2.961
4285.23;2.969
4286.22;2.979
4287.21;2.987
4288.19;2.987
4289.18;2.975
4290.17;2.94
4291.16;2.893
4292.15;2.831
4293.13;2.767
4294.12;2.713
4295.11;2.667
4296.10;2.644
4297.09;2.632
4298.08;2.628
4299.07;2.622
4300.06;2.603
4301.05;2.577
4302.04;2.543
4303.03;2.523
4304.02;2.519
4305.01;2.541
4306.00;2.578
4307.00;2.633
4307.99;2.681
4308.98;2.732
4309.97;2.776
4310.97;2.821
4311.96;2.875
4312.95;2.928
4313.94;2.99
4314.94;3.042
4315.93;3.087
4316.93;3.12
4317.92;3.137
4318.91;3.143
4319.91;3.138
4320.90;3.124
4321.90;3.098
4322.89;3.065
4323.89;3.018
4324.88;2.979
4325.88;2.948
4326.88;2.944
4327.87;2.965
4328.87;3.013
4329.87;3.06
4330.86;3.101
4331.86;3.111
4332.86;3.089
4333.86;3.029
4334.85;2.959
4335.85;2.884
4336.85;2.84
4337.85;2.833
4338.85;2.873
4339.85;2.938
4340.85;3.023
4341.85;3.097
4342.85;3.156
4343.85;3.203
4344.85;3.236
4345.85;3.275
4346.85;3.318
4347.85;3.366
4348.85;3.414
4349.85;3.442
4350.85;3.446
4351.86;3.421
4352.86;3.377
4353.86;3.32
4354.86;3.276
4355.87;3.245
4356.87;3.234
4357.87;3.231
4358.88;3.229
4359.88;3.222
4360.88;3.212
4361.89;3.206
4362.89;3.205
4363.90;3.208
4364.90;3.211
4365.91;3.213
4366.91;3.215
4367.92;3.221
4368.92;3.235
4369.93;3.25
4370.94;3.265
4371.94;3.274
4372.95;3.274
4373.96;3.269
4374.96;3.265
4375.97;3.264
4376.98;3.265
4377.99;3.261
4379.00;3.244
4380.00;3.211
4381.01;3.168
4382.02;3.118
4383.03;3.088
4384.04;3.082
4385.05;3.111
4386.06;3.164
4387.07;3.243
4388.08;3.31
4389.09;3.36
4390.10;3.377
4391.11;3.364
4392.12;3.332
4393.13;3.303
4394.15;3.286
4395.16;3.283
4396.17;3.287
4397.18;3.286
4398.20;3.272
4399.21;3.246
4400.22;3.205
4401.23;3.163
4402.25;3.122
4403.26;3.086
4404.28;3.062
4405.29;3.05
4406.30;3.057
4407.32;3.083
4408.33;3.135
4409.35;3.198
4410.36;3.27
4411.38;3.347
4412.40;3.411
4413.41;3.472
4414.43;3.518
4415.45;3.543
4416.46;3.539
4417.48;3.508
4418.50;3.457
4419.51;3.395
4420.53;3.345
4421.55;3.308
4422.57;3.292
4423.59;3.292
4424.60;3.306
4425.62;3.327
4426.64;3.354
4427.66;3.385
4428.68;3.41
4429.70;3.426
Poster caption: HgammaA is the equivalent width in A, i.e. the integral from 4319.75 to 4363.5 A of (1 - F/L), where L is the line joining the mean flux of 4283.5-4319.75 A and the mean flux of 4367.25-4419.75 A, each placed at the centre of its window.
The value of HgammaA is -1.9 A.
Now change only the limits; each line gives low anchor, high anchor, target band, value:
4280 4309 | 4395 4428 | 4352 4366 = -0.89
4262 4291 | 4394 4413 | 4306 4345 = 1.21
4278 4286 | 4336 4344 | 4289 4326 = 1.62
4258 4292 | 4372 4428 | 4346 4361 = -0.64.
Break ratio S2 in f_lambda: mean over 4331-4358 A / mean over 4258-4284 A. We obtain 1.0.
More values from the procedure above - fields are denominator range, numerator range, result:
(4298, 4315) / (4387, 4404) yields 1.21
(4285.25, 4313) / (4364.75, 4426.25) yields 1.19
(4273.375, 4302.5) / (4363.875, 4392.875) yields 1.14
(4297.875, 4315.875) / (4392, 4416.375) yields 1.20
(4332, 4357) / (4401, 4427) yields 1.04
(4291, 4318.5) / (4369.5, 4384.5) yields 1.17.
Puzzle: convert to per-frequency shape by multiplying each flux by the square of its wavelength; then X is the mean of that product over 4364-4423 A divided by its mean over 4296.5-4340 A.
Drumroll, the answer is 1.17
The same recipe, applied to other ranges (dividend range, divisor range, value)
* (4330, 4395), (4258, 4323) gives 1.13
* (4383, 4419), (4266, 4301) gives 1.19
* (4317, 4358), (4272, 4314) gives 1.14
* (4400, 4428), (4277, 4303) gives 1.24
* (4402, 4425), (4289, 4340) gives 1.20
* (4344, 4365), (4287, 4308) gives 1.25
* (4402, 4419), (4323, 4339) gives 1.14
